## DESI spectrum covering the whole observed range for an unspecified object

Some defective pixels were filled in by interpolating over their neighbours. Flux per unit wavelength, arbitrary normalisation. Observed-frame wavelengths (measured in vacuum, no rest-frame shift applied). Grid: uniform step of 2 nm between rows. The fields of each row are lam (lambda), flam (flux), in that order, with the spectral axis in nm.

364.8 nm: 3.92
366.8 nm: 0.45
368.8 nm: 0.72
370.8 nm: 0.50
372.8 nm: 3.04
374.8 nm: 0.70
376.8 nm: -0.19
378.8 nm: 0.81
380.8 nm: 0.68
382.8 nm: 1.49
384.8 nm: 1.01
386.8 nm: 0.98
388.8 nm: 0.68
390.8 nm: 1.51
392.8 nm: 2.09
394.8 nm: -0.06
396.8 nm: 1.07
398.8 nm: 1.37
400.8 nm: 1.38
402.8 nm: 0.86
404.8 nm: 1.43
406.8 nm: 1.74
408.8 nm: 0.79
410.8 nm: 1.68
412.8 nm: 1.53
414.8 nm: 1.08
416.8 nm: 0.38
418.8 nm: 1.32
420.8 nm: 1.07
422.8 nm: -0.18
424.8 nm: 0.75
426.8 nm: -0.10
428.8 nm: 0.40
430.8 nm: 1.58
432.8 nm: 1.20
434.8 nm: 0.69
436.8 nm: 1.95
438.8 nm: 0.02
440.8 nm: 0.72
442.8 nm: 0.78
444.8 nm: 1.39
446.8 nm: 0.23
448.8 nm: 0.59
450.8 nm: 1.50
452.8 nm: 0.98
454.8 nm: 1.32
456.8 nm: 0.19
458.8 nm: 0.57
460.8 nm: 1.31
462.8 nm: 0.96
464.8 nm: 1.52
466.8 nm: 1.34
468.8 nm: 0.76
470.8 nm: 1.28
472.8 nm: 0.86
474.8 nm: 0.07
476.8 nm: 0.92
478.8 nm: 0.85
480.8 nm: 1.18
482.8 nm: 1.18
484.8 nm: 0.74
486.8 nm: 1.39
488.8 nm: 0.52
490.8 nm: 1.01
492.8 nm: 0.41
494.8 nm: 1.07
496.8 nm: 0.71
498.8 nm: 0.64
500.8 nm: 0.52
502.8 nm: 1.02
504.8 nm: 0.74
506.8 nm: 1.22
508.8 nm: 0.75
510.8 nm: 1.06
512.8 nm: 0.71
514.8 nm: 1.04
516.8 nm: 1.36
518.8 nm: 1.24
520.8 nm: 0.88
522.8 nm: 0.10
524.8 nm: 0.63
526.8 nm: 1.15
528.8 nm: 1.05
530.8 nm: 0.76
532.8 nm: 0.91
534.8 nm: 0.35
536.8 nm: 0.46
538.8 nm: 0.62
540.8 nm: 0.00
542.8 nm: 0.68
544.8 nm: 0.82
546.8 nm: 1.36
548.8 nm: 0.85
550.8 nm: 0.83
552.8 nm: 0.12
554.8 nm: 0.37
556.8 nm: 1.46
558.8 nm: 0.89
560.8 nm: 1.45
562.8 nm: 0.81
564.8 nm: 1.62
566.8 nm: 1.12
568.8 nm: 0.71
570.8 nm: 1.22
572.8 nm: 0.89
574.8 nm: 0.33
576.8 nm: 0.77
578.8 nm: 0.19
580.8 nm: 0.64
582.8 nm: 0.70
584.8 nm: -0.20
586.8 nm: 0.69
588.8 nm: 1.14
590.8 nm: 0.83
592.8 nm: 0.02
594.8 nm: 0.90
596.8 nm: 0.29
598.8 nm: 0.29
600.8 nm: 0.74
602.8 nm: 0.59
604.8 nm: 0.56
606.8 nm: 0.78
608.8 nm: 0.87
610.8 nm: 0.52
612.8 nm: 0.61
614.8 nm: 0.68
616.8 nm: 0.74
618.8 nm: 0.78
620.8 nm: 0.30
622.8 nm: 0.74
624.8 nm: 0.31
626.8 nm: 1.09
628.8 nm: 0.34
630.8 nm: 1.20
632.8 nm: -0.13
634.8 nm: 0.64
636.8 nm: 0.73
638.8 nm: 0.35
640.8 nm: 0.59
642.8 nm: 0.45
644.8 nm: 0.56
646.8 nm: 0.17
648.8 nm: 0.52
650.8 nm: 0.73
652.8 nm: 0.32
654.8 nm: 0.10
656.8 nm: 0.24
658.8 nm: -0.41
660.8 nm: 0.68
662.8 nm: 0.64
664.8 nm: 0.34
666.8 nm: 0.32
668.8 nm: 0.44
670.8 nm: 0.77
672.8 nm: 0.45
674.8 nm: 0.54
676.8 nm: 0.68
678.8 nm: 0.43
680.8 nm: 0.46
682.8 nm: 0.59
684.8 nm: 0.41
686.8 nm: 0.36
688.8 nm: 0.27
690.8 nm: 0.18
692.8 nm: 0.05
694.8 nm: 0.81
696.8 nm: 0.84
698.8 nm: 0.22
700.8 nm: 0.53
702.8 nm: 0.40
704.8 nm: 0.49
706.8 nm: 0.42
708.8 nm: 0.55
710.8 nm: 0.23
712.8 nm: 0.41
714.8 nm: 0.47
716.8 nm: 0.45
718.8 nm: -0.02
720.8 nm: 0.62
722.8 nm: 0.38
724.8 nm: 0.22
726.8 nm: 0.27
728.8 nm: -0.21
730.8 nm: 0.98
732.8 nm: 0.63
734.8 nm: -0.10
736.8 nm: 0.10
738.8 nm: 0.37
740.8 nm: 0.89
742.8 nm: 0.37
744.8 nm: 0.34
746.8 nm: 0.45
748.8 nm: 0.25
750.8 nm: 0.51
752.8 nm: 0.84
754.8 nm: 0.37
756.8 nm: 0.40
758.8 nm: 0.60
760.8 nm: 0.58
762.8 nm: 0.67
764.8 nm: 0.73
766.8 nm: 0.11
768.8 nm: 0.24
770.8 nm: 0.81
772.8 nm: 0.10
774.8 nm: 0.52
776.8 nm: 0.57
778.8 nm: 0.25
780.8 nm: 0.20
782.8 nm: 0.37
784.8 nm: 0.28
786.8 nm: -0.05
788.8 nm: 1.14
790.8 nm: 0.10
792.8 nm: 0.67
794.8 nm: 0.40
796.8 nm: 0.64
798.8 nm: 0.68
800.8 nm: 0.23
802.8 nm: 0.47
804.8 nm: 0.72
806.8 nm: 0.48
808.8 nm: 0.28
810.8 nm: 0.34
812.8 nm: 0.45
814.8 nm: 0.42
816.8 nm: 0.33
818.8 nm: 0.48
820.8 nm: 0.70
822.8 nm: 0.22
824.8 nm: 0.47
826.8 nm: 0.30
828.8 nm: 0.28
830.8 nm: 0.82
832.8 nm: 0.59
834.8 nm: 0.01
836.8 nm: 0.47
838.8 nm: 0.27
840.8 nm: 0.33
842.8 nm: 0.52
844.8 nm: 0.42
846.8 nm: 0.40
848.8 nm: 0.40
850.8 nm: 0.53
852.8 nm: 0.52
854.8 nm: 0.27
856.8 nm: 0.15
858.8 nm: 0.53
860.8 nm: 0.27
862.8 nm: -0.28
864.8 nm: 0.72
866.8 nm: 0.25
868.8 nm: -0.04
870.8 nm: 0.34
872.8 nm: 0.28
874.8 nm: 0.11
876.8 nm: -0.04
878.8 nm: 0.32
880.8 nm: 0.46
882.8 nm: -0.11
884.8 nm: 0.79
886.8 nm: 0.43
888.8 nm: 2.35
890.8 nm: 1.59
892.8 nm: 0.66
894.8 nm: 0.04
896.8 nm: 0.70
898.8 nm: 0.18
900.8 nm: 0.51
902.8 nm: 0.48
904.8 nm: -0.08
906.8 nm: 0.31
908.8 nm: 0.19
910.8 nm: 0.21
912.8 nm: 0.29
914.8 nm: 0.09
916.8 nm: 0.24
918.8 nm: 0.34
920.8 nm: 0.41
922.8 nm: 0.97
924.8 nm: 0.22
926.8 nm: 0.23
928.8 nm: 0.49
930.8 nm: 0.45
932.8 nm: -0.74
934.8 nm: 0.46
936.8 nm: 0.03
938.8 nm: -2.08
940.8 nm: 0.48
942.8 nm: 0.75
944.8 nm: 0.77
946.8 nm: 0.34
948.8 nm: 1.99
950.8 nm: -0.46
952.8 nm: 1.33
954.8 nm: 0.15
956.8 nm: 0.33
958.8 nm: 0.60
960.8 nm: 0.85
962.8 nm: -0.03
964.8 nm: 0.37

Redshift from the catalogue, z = 1.39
